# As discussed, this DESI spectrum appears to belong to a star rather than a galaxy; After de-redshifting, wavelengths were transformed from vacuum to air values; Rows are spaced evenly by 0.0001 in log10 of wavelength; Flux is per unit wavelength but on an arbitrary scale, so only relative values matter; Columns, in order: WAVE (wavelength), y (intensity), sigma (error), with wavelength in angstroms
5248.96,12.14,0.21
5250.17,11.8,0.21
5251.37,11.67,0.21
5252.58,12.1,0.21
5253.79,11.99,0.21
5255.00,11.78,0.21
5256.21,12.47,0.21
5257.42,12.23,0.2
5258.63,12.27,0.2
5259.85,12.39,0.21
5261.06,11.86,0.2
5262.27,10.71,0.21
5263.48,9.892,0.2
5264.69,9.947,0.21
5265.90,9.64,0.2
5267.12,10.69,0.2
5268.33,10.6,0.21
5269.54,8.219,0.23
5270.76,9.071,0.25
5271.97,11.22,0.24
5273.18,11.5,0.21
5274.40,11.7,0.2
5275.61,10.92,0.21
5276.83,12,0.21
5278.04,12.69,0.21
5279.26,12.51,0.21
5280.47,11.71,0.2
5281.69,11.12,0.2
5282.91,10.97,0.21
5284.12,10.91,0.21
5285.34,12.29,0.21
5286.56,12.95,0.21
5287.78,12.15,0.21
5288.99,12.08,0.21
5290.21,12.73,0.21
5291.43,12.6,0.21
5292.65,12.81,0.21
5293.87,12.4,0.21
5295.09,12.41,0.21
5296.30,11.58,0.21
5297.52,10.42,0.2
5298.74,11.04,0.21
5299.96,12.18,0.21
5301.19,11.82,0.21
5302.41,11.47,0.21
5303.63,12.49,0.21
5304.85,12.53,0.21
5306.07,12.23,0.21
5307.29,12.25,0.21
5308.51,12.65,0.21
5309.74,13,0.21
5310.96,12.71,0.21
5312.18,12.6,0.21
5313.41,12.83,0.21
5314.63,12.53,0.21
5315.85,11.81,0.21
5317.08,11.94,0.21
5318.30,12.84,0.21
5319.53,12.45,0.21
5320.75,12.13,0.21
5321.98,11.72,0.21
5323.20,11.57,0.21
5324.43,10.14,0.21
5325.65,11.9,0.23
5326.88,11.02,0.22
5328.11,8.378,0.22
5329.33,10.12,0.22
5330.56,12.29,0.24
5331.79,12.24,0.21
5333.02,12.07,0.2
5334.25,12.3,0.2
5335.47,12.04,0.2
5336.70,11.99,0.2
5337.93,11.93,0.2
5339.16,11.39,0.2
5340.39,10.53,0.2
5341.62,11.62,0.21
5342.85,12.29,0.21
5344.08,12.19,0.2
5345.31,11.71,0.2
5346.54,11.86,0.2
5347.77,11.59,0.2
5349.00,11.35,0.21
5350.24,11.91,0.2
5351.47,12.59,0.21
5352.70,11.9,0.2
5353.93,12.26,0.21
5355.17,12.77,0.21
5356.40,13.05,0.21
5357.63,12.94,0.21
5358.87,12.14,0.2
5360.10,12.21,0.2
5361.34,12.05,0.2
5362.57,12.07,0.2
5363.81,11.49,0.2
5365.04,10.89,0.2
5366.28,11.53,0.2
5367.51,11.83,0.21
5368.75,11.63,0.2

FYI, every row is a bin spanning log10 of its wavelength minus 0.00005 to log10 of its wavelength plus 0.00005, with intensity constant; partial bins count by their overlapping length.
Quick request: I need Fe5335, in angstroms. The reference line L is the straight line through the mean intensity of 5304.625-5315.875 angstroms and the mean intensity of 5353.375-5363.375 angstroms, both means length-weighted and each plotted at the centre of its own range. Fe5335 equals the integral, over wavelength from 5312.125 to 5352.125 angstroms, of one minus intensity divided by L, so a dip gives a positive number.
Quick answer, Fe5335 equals 2.4 angstroms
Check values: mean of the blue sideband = 12.6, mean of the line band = 11.7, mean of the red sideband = 12.4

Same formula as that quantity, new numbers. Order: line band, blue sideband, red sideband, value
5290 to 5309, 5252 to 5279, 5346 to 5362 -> -0.8 angstroms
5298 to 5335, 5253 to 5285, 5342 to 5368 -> -0.8 angstroms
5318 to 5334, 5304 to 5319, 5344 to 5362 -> 1.2 angstroms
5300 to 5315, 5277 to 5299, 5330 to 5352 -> -0.6 angstroms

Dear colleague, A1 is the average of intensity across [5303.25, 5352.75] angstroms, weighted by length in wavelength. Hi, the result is 11.9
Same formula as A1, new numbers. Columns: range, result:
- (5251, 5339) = 11.7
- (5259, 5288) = 11.1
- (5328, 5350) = 11.6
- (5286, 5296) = 12.5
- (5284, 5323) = 12.2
